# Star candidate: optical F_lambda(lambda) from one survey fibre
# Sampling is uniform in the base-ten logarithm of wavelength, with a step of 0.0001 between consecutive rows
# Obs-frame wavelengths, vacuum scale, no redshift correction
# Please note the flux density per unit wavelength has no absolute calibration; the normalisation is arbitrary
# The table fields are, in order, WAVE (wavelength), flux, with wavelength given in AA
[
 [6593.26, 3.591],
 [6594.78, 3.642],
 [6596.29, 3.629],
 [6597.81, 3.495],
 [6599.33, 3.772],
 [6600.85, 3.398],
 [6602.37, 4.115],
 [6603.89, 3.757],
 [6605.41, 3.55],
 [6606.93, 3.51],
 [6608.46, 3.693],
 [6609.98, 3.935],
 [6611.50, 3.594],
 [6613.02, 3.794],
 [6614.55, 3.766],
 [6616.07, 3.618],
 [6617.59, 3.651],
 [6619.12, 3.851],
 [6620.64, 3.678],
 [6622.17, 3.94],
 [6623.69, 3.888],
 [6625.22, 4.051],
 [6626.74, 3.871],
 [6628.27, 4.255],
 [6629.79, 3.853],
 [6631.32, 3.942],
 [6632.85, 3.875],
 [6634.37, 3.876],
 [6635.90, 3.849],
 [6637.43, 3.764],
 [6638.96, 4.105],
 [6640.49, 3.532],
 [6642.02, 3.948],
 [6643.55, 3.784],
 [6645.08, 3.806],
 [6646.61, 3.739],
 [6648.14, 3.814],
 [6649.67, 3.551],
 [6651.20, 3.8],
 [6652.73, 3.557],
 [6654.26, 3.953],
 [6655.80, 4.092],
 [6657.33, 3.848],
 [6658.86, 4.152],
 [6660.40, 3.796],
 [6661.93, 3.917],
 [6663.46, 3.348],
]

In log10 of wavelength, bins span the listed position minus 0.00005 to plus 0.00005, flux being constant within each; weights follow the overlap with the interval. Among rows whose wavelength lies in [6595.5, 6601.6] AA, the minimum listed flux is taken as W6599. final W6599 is 3.398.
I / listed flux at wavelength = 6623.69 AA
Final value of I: 3.888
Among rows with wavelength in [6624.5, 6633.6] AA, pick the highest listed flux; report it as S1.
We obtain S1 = 4.255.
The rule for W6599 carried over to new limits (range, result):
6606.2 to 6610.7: 3.51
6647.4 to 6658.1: 3.551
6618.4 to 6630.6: 3.678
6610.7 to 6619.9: 3.594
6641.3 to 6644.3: 3.784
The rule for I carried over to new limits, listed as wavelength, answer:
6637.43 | 3.764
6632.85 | 3.875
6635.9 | 3.849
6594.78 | 3.642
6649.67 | 3.551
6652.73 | 3.557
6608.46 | 3.693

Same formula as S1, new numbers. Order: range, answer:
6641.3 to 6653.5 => 3.948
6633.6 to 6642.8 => 4.105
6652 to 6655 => 3.953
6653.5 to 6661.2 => 4.152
